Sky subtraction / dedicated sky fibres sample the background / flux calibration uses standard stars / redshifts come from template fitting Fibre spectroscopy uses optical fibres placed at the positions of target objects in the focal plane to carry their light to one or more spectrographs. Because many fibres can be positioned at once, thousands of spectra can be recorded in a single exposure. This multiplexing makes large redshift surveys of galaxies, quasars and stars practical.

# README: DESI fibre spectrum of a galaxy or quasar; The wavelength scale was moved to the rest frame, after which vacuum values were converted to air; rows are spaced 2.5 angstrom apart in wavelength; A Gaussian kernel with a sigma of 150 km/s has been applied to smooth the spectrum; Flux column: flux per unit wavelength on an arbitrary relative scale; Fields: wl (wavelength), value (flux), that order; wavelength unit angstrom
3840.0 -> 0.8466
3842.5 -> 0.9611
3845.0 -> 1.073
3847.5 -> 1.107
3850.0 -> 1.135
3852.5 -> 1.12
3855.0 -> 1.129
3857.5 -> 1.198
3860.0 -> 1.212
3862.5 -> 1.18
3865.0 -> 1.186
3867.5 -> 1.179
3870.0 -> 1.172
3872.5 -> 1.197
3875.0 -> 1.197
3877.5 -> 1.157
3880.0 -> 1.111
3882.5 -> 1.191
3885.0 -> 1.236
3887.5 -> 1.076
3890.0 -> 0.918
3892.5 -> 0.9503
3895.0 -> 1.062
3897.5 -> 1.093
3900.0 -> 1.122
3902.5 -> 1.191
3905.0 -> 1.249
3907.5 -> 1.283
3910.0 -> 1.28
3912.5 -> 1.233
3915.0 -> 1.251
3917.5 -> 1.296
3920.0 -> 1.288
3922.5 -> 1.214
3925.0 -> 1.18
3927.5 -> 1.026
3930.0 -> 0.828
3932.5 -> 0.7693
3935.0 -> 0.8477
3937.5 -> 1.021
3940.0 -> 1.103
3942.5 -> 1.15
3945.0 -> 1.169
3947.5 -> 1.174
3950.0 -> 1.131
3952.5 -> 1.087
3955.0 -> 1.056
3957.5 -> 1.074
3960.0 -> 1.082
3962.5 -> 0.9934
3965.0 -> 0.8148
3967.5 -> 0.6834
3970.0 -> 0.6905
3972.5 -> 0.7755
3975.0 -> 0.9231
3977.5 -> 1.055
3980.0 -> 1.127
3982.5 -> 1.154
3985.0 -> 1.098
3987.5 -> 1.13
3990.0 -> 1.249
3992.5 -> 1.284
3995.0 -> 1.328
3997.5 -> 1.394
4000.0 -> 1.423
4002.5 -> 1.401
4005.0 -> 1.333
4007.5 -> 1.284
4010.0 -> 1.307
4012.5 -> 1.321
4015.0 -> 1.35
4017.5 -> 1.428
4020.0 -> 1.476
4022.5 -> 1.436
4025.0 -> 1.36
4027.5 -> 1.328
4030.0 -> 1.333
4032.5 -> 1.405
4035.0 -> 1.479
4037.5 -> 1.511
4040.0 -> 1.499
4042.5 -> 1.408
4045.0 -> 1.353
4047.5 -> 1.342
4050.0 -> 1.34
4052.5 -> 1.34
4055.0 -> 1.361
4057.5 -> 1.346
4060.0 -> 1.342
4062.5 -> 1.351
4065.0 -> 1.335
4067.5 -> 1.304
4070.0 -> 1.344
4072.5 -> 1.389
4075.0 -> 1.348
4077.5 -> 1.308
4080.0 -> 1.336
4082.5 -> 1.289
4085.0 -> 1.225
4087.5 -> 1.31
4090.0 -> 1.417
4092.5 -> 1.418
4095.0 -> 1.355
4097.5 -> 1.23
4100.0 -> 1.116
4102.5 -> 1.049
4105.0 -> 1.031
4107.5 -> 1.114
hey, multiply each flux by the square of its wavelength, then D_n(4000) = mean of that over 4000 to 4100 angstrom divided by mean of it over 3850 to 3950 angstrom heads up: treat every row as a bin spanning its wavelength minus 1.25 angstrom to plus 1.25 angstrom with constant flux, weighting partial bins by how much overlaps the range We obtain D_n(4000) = 1.29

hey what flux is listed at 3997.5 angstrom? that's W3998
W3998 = 1.394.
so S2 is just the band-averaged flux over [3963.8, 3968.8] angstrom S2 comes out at 0.748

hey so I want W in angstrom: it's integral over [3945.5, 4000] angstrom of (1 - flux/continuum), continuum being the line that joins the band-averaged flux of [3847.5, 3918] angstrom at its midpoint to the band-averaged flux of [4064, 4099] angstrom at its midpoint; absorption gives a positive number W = 7.3 angstrom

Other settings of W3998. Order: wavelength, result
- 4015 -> 1.35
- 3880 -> 1.111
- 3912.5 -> 1.233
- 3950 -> 1.131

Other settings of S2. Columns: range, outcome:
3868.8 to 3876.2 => 1.19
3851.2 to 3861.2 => 1.16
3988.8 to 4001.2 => 1.34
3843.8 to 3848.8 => 1.09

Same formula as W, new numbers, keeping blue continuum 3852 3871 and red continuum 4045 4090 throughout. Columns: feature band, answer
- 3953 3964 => 1.8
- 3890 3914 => 1.1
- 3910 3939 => 3.0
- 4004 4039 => -2.3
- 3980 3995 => 1.0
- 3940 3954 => 1.2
